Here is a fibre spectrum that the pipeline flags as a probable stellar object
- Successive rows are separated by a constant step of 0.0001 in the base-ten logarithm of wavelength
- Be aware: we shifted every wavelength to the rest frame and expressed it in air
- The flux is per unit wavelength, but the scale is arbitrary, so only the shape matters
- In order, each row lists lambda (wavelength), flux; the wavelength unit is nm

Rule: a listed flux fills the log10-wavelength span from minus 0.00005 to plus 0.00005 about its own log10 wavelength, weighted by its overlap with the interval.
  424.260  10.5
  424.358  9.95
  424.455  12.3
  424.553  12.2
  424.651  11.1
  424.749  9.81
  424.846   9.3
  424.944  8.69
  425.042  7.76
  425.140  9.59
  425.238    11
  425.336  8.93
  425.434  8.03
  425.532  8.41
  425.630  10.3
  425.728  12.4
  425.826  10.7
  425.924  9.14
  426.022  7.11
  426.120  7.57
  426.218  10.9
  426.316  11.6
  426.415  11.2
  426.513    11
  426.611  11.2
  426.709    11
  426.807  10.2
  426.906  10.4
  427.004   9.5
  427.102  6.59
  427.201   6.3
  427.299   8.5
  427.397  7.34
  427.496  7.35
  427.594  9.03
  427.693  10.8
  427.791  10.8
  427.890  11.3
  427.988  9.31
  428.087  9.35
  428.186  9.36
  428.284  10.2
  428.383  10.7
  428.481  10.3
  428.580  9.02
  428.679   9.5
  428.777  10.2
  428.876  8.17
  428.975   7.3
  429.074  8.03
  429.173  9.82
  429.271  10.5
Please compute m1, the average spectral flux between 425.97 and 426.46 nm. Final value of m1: 9.65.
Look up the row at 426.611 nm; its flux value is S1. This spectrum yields 11.2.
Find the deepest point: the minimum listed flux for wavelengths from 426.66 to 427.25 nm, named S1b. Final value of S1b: 6.3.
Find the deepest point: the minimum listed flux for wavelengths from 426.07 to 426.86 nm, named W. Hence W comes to 7.57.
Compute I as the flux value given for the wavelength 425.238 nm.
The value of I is 11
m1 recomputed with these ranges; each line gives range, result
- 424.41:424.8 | 11.3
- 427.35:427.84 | 9.07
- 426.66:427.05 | 10.3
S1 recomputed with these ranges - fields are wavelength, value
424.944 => 8.69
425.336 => 8.93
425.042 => 7.76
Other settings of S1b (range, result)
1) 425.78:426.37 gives 7.11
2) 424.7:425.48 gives 7.76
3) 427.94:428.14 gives 9.31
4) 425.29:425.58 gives 8.03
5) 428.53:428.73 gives 9.02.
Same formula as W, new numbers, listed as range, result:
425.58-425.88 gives 10.3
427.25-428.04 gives 7.34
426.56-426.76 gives 11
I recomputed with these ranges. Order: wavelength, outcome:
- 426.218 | 10.9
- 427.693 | 10.8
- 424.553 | 12.2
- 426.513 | 11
